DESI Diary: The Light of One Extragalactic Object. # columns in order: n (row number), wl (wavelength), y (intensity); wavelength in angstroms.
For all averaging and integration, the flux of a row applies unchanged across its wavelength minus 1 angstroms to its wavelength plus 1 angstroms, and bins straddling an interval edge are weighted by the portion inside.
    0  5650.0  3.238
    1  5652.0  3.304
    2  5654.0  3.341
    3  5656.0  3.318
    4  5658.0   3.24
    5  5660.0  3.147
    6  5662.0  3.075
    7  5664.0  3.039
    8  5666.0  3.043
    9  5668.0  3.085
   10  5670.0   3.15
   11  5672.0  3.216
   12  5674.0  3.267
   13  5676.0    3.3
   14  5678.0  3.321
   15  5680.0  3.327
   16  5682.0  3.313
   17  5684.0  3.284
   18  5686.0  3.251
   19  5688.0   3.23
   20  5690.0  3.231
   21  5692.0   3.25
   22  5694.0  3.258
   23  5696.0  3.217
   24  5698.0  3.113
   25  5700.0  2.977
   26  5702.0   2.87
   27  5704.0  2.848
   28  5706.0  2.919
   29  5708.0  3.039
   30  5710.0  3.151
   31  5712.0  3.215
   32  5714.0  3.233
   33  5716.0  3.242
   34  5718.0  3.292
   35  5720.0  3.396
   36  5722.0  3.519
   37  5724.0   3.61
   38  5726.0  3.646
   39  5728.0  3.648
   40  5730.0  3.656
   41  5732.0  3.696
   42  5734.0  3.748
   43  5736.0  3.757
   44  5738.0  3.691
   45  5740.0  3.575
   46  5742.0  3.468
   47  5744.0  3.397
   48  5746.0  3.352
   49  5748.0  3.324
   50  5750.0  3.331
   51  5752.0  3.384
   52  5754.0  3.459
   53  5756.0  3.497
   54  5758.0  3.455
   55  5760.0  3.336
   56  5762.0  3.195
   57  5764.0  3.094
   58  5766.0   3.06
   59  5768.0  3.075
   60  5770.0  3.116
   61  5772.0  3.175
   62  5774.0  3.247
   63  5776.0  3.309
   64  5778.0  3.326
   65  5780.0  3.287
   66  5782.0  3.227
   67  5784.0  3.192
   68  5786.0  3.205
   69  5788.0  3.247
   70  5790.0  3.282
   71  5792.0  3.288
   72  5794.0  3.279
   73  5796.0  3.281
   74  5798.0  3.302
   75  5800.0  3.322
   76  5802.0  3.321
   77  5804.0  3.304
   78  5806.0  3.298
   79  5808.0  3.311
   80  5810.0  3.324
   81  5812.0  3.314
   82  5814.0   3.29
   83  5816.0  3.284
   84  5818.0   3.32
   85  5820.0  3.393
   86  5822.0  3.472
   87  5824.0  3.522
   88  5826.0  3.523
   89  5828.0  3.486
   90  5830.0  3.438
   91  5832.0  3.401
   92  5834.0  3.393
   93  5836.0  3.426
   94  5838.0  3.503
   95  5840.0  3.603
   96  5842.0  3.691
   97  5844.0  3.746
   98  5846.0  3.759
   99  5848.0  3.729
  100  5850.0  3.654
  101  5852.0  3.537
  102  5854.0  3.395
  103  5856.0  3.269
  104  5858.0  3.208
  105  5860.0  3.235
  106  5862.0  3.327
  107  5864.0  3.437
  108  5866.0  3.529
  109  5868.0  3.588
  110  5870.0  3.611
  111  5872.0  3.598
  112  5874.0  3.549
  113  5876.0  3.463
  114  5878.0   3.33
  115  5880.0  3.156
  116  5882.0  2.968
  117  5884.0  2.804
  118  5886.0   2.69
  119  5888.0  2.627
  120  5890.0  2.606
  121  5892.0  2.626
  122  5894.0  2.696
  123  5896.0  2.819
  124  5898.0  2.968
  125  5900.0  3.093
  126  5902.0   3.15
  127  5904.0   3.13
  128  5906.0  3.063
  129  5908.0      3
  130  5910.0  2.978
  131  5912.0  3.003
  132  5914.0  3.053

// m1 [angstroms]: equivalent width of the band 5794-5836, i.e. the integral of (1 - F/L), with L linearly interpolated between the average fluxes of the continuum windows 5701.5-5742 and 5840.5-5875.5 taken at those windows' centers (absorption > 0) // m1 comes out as 1.4 angstroms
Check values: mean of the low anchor 3.4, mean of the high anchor 3.52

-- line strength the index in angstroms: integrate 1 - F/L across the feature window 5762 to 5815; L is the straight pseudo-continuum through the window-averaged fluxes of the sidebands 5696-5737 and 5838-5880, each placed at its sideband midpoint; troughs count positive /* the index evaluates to 2.6 angstroms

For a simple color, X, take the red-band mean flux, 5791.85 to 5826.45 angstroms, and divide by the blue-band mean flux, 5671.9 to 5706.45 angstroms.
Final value 1.05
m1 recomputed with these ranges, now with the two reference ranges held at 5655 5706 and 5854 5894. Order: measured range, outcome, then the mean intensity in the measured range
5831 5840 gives -0.76 angstroms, 3.45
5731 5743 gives -1.82 angstroms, 3.66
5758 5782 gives -0.28 angstroms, 3.21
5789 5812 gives -0.89 angstroms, 3.3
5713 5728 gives -1.24 angstroms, 3.43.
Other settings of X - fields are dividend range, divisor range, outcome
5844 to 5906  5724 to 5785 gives 0.95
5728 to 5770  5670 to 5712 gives 1.08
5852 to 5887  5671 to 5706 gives 1.04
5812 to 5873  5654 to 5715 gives 1.10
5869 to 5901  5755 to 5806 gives 0.93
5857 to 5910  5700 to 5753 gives 0.92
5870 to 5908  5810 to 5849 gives 0.87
